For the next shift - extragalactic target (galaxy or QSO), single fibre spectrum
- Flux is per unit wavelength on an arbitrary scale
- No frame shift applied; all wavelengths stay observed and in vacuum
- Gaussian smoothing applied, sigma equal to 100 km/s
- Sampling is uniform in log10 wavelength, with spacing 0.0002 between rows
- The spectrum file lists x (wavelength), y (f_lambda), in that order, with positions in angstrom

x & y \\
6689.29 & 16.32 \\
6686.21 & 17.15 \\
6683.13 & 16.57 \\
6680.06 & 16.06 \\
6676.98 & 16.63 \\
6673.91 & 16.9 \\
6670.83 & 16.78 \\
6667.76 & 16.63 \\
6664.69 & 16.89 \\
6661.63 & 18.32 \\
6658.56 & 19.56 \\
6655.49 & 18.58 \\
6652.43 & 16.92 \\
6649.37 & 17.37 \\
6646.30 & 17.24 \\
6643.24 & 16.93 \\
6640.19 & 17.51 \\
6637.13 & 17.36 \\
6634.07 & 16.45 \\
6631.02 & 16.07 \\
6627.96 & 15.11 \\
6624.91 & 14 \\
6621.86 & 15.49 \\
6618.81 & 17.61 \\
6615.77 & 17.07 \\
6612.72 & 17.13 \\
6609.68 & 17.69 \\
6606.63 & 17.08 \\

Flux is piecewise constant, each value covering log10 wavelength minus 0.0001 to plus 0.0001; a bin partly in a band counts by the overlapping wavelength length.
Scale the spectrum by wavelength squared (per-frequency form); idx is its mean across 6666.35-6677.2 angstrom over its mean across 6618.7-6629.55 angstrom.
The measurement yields 1.11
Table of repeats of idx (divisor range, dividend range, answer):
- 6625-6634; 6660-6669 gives 1.13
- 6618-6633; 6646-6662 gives 1.17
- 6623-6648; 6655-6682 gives 1.07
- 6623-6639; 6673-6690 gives 1.07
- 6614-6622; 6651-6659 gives 1.09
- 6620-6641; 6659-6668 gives 1.12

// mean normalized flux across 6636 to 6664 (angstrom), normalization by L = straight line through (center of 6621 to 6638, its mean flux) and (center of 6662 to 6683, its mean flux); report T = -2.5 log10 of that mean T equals -0.10 mag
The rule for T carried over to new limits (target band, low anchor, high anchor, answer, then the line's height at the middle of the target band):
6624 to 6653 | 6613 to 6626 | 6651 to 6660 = 0.05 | 17.3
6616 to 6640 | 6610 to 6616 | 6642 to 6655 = 0.07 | 17.2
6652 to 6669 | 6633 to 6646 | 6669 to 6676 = -0.06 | 16.9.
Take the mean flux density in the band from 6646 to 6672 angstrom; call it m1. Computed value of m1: 17.6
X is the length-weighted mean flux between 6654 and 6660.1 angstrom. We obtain 19.1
